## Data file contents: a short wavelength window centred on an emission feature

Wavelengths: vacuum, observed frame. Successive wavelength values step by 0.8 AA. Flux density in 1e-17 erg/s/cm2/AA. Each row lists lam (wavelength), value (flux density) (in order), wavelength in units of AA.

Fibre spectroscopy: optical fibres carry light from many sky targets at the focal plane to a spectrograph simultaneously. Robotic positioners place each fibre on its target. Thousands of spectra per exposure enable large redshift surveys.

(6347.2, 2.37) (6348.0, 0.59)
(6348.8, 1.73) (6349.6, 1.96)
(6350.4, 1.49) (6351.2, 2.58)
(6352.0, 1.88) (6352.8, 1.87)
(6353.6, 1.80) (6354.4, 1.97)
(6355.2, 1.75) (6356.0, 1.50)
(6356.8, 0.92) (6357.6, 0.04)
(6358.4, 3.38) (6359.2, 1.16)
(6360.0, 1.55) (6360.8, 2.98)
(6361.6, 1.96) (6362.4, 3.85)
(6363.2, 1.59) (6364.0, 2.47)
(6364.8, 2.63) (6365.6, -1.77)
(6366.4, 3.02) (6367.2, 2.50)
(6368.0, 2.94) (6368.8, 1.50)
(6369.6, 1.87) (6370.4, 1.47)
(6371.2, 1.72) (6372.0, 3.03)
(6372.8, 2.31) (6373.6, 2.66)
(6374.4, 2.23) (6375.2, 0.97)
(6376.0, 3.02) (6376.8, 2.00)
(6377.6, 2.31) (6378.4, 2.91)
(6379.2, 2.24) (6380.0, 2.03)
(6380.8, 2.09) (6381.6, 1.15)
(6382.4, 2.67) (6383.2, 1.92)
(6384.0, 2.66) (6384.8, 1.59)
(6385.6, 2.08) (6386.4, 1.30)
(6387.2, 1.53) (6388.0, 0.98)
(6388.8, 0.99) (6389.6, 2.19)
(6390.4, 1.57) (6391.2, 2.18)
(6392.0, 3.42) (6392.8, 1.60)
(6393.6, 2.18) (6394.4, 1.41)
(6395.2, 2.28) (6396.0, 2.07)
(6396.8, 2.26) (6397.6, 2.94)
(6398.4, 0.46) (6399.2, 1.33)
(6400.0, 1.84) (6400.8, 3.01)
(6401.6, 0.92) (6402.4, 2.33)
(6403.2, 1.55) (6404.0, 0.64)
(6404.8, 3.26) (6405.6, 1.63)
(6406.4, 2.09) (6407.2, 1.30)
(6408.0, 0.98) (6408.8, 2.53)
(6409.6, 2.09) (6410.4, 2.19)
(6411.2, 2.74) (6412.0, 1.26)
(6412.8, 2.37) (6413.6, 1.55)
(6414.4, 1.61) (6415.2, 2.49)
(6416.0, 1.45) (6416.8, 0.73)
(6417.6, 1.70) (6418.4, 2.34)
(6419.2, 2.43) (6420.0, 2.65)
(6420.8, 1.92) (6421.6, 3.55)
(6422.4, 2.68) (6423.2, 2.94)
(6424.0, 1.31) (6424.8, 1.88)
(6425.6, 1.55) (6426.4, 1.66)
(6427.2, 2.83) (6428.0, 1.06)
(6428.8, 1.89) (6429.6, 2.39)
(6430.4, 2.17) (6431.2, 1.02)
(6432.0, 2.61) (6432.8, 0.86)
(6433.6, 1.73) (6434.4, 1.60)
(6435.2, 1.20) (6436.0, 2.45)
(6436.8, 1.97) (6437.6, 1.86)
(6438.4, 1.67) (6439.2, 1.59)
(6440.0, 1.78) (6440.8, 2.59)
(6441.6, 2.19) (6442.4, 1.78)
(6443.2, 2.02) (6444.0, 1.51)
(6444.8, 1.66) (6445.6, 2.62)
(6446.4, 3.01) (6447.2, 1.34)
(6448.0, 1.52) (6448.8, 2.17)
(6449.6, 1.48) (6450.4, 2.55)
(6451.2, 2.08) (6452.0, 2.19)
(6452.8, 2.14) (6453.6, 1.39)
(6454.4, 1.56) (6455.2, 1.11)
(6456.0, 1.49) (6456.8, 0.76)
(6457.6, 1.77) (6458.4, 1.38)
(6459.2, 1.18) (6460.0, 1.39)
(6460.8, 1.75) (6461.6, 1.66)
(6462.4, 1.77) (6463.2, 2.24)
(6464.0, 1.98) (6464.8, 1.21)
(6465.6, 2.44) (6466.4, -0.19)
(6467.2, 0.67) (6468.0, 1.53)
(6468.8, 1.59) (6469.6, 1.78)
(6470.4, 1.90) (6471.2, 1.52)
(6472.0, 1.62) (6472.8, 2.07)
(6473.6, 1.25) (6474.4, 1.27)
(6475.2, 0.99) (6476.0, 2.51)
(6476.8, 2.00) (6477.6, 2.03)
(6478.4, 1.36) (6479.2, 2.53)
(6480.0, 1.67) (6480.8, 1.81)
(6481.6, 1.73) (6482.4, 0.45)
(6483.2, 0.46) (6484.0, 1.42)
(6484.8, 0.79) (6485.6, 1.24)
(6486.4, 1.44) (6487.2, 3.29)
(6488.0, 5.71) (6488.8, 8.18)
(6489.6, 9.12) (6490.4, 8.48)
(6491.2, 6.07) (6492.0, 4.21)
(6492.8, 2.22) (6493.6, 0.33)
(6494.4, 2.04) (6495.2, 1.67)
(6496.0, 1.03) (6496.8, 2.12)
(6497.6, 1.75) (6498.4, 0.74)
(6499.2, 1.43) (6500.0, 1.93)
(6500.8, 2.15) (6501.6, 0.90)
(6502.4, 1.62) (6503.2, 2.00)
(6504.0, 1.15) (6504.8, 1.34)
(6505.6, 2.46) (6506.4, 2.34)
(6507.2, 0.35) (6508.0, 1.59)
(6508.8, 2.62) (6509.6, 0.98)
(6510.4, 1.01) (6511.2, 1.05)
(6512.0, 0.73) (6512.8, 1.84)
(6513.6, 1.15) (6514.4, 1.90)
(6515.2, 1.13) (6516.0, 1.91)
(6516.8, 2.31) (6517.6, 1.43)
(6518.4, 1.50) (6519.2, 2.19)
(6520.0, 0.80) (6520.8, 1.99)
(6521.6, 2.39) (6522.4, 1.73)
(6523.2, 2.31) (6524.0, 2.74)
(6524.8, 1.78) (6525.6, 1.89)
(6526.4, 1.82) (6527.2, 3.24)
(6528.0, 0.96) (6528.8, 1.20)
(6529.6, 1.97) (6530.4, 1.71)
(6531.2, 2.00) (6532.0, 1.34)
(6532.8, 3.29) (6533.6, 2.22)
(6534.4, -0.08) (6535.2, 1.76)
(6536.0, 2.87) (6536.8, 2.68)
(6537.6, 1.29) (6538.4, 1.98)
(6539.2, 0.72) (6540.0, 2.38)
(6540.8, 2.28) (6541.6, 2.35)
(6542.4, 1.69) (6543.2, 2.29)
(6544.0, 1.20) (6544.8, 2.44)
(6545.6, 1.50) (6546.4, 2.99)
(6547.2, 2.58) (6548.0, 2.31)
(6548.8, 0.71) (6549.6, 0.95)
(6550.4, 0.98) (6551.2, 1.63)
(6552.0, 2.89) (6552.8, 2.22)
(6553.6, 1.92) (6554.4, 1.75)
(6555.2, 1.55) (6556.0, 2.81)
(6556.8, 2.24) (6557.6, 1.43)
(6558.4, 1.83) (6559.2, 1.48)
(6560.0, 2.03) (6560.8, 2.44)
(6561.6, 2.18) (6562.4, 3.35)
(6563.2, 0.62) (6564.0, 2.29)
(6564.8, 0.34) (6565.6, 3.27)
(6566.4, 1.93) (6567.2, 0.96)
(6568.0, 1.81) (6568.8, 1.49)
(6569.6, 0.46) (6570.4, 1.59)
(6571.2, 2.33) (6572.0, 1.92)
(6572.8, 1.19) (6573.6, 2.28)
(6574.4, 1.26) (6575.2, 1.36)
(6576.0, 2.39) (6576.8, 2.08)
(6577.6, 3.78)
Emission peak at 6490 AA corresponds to H-beta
